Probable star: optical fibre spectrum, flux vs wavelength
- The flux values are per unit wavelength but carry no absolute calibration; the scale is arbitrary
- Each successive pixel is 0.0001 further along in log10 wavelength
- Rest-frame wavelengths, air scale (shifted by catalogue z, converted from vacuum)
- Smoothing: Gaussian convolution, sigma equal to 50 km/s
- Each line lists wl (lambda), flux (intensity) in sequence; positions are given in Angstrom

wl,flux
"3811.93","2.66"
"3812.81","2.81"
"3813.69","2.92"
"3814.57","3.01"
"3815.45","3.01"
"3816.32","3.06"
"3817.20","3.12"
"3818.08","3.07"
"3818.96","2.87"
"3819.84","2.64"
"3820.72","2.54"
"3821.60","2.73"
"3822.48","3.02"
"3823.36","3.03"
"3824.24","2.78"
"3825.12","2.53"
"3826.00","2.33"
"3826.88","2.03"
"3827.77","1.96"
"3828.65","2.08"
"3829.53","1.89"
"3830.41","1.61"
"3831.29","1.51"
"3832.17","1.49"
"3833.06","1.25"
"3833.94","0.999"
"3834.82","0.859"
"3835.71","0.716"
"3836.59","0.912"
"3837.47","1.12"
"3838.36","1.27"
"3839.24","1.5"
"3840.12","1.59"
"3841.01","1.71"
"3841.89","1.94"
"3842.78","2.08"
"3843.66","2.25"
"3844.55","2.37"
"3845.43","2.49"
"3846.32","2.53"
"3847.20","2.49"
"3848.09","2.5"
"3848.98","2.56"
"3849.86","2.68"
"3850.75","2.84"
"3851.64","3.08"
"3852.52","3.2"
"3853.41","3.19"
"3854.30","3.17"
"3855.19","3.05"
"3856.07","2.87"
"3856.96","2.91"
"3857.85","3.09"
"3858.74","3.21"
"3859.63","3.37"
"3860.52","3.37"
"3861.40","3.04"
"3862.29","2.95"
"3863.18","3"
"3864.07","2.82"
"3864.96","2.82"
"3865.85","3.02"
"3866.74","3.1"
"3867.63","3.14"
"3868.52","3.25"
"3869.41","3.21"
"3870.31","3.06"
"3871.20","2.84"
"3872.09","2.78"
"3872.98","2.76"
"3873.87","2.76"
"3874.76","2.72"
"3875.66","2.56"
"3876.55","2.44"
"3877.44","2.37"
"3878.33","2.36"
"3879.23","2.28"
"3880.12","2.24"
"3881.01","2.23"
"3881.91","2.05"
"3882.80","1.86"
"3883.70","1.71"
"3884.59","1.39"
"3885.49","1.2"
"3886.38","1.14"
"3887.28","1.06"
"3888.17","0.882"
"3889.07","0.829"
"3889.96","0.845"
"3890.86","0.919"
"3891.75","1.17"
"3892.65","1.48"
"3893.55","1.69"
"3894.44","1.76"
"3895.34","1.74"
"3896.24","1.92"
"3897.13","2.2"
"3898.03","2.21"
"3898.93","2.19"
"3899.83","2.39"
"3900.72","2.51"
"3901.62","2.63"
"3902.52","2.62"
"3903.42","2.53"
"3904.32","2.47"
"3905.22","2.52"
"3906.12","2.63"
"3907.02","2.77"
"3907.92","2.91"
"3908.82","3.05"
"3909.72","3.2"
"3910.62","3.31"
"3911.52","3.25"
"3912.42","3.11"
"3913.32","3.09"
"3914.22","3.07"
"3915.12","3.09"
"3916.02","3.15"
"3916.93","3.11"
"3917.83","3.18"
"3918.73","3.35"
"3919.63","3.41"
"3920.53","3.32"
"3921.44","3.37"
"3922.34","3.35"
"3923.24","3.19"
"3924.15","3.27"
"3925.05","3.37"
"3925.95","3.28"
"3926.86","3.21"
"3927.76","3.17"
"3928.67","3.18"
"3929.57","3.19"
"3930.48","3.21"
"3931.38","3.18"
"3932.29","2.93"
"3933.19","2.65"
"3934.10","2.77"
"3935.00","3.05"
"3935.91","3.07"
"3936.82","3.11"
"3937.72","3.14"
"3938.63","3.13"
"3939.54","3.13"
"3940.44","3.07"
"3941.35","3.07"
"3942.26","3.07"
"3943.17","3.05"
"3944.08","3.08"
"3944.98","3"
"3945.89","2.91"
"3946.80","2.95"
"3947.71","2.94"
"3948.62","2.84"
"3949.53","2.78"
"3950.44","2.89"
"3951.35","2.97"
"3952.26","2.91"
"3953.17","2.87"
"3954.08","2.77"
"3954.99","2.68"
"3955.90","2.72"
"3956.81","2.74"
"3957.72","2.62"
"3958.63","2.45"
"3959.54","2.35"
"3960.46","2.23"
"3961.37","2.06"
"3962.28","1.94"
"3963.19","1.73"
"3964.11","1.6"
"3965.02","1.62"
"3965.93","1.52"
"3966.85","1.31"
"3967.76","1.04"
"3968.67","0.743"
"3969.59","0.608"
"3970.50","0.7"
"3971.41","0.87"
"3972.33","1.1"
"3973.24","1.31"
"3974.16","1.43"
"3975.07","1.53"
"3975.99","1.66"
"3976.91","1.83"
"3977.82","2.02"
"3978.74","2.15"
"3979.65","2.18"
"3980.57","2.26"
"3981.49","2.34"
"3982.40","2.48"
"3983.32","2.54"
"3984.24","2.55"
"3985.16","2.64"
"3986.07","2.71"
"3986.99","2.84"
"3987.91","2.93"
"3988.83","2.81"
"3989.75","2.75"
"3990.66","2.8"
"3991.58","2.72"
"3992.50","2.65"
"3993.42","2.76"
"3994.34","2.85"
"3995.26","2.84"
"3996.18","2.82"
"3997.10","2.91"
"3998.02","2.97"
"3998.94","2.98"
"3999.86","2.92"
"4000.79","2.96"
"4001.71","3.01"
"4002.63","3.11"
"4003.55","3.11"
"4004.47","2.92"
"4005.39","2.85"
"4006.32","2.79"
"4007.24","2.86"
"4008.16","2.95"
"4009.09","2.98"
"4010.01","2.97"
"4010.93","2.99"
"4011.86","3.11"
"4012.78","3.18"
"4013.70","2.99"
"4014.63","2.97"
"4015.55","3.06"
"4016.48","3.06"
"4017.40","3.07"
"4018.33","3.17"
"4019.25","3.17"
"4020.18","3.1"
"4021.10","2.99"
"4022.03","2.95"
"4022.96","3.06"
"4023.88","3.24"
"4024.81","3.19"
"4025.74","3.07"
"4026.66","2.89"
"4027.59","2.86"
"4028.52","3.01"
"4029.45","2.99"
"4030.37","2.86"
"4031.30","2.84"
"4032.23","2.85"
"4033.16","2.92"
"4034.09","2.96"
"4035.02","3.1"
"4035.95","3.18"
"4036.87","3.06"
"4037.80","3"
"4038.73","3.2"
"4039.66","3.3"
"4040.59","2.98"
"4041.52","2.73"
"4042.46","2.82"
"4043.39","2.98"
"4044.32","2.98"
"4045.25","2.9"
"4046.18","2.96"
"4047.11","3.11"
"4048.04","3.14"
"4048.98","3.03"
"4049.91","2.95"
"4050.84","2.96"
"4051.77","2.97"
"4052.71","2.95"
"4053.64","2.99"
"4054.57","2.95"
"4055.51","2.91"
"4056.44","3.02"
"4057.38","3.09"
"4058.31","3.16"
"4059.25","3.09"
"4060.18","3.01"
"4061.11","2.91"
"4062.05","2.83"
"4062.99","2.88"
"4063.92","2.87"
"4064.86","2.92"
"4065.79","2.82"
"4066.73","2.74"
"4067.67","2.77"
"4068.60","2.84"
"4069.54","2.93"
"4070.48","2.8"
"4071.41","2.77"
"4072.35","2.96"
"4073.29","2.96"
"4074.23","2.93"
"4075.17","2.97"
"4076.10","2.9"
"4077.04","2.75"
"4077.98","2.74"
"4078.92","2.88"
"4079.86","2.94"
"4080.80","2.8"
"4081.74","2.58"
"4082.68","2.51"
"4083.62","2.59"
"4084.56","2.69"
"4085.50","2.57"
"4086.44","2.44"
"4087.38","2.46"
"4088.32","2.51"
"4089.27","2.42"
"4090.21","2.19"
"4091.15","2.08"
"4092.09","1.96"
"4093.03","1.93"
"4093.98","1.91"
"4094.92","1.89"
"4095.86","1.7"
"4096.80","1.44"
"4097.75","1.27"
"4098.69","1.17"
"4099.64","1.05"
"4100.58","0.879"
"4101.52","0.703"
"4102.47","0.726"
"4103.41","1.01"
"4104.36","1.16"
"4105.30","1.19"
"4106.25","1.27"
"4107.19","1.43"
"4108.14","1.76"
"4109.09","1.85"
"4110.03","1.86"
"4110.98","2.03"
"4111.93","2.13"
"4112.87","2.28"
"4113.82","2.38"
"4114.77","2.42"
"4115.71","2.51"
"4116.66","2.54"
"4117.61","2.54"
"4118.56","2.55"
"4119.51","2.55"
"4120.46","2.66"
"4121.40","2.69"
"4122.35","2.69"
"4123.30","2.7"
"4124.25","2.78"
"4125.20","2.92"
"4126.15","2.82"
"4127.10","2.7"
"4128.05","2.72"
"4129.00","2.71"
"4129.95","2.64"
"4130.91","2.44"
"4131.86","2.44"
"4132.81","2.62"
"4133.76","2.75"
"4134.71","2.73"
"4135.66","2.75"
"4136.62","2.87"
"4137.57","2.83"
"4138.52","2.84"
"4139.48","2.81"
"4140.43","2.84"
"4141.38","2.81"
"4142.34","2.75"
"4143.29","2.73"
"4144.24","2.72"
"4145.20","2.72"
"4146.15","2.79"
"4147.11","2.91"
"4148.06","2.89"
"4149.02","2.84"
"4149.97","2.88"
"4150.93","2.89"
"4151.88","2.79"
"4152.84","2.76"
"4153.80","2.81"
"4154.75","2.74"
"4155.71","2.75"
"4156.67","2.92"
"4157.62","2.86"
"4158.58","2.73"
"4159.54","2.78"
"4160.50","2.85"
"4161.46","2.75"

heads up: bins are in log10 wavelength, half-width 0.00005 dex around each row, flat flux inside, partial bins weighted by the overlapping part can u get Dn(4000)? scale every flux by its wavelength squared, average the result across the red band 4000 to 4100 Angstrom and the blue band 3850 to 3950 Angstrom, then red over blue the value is 1.11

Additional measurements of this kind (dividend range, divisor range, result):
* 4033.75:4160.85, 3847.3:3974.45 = 1.11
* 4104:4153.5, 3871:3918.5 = 1.24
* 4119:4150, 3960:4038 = 1.15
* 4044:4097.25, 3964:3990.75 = 1.50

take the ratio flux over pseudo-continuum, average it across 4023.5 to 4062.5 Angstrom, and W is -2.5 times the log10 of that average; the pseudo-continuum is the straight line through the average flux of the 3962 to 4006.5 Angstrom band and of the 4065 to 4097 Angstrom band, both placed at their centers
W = -0.23 mag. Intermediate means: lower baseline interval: 2.24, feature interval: 3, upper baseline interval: 2.55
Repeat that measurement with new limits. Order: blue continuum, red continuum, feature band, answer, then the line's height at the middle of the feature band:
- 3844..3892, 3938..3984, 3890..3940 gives -0.18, 2.36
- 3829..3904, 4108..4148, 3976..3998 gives -0.08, 2.39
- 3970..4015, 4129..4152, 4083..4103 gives 0.41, 2.69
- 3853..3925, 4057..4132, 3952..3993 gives 0.19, 2.49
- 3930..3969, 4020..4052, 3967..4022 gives 0.13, 2.81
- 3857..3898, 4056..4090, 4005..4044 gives -0.13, 2.67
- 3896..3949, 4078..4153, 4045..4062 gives -0.18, 2.54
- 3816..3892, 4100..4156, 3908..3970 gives -0.19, 2.34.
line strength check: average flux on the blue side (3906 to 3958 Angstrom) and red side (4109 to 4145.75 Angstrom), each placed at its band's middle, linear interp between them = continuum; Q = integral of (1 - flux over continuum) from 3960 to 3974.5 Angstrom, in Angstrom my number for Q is 7.9 Angstrom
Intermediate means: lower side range 3.05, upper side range 2.61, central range 1.36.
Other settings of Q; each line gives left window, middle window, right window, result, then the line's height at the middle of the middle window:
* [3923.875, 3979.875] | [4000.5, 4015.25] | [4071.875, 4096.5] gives -3.1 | 2.47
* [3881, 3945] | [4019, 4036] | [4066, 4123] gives -4.6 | 2.36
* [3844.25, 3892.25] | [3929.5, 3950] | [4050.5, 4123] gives -4.8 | 2.44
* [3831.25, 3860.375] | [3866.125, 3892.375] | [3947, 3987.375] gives 1.0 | 2.19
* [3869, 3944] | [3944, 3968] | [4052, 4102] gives 1.4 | 2.58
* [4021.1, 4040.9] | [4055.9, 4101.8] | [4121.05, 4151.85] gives 6.8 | 2.9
